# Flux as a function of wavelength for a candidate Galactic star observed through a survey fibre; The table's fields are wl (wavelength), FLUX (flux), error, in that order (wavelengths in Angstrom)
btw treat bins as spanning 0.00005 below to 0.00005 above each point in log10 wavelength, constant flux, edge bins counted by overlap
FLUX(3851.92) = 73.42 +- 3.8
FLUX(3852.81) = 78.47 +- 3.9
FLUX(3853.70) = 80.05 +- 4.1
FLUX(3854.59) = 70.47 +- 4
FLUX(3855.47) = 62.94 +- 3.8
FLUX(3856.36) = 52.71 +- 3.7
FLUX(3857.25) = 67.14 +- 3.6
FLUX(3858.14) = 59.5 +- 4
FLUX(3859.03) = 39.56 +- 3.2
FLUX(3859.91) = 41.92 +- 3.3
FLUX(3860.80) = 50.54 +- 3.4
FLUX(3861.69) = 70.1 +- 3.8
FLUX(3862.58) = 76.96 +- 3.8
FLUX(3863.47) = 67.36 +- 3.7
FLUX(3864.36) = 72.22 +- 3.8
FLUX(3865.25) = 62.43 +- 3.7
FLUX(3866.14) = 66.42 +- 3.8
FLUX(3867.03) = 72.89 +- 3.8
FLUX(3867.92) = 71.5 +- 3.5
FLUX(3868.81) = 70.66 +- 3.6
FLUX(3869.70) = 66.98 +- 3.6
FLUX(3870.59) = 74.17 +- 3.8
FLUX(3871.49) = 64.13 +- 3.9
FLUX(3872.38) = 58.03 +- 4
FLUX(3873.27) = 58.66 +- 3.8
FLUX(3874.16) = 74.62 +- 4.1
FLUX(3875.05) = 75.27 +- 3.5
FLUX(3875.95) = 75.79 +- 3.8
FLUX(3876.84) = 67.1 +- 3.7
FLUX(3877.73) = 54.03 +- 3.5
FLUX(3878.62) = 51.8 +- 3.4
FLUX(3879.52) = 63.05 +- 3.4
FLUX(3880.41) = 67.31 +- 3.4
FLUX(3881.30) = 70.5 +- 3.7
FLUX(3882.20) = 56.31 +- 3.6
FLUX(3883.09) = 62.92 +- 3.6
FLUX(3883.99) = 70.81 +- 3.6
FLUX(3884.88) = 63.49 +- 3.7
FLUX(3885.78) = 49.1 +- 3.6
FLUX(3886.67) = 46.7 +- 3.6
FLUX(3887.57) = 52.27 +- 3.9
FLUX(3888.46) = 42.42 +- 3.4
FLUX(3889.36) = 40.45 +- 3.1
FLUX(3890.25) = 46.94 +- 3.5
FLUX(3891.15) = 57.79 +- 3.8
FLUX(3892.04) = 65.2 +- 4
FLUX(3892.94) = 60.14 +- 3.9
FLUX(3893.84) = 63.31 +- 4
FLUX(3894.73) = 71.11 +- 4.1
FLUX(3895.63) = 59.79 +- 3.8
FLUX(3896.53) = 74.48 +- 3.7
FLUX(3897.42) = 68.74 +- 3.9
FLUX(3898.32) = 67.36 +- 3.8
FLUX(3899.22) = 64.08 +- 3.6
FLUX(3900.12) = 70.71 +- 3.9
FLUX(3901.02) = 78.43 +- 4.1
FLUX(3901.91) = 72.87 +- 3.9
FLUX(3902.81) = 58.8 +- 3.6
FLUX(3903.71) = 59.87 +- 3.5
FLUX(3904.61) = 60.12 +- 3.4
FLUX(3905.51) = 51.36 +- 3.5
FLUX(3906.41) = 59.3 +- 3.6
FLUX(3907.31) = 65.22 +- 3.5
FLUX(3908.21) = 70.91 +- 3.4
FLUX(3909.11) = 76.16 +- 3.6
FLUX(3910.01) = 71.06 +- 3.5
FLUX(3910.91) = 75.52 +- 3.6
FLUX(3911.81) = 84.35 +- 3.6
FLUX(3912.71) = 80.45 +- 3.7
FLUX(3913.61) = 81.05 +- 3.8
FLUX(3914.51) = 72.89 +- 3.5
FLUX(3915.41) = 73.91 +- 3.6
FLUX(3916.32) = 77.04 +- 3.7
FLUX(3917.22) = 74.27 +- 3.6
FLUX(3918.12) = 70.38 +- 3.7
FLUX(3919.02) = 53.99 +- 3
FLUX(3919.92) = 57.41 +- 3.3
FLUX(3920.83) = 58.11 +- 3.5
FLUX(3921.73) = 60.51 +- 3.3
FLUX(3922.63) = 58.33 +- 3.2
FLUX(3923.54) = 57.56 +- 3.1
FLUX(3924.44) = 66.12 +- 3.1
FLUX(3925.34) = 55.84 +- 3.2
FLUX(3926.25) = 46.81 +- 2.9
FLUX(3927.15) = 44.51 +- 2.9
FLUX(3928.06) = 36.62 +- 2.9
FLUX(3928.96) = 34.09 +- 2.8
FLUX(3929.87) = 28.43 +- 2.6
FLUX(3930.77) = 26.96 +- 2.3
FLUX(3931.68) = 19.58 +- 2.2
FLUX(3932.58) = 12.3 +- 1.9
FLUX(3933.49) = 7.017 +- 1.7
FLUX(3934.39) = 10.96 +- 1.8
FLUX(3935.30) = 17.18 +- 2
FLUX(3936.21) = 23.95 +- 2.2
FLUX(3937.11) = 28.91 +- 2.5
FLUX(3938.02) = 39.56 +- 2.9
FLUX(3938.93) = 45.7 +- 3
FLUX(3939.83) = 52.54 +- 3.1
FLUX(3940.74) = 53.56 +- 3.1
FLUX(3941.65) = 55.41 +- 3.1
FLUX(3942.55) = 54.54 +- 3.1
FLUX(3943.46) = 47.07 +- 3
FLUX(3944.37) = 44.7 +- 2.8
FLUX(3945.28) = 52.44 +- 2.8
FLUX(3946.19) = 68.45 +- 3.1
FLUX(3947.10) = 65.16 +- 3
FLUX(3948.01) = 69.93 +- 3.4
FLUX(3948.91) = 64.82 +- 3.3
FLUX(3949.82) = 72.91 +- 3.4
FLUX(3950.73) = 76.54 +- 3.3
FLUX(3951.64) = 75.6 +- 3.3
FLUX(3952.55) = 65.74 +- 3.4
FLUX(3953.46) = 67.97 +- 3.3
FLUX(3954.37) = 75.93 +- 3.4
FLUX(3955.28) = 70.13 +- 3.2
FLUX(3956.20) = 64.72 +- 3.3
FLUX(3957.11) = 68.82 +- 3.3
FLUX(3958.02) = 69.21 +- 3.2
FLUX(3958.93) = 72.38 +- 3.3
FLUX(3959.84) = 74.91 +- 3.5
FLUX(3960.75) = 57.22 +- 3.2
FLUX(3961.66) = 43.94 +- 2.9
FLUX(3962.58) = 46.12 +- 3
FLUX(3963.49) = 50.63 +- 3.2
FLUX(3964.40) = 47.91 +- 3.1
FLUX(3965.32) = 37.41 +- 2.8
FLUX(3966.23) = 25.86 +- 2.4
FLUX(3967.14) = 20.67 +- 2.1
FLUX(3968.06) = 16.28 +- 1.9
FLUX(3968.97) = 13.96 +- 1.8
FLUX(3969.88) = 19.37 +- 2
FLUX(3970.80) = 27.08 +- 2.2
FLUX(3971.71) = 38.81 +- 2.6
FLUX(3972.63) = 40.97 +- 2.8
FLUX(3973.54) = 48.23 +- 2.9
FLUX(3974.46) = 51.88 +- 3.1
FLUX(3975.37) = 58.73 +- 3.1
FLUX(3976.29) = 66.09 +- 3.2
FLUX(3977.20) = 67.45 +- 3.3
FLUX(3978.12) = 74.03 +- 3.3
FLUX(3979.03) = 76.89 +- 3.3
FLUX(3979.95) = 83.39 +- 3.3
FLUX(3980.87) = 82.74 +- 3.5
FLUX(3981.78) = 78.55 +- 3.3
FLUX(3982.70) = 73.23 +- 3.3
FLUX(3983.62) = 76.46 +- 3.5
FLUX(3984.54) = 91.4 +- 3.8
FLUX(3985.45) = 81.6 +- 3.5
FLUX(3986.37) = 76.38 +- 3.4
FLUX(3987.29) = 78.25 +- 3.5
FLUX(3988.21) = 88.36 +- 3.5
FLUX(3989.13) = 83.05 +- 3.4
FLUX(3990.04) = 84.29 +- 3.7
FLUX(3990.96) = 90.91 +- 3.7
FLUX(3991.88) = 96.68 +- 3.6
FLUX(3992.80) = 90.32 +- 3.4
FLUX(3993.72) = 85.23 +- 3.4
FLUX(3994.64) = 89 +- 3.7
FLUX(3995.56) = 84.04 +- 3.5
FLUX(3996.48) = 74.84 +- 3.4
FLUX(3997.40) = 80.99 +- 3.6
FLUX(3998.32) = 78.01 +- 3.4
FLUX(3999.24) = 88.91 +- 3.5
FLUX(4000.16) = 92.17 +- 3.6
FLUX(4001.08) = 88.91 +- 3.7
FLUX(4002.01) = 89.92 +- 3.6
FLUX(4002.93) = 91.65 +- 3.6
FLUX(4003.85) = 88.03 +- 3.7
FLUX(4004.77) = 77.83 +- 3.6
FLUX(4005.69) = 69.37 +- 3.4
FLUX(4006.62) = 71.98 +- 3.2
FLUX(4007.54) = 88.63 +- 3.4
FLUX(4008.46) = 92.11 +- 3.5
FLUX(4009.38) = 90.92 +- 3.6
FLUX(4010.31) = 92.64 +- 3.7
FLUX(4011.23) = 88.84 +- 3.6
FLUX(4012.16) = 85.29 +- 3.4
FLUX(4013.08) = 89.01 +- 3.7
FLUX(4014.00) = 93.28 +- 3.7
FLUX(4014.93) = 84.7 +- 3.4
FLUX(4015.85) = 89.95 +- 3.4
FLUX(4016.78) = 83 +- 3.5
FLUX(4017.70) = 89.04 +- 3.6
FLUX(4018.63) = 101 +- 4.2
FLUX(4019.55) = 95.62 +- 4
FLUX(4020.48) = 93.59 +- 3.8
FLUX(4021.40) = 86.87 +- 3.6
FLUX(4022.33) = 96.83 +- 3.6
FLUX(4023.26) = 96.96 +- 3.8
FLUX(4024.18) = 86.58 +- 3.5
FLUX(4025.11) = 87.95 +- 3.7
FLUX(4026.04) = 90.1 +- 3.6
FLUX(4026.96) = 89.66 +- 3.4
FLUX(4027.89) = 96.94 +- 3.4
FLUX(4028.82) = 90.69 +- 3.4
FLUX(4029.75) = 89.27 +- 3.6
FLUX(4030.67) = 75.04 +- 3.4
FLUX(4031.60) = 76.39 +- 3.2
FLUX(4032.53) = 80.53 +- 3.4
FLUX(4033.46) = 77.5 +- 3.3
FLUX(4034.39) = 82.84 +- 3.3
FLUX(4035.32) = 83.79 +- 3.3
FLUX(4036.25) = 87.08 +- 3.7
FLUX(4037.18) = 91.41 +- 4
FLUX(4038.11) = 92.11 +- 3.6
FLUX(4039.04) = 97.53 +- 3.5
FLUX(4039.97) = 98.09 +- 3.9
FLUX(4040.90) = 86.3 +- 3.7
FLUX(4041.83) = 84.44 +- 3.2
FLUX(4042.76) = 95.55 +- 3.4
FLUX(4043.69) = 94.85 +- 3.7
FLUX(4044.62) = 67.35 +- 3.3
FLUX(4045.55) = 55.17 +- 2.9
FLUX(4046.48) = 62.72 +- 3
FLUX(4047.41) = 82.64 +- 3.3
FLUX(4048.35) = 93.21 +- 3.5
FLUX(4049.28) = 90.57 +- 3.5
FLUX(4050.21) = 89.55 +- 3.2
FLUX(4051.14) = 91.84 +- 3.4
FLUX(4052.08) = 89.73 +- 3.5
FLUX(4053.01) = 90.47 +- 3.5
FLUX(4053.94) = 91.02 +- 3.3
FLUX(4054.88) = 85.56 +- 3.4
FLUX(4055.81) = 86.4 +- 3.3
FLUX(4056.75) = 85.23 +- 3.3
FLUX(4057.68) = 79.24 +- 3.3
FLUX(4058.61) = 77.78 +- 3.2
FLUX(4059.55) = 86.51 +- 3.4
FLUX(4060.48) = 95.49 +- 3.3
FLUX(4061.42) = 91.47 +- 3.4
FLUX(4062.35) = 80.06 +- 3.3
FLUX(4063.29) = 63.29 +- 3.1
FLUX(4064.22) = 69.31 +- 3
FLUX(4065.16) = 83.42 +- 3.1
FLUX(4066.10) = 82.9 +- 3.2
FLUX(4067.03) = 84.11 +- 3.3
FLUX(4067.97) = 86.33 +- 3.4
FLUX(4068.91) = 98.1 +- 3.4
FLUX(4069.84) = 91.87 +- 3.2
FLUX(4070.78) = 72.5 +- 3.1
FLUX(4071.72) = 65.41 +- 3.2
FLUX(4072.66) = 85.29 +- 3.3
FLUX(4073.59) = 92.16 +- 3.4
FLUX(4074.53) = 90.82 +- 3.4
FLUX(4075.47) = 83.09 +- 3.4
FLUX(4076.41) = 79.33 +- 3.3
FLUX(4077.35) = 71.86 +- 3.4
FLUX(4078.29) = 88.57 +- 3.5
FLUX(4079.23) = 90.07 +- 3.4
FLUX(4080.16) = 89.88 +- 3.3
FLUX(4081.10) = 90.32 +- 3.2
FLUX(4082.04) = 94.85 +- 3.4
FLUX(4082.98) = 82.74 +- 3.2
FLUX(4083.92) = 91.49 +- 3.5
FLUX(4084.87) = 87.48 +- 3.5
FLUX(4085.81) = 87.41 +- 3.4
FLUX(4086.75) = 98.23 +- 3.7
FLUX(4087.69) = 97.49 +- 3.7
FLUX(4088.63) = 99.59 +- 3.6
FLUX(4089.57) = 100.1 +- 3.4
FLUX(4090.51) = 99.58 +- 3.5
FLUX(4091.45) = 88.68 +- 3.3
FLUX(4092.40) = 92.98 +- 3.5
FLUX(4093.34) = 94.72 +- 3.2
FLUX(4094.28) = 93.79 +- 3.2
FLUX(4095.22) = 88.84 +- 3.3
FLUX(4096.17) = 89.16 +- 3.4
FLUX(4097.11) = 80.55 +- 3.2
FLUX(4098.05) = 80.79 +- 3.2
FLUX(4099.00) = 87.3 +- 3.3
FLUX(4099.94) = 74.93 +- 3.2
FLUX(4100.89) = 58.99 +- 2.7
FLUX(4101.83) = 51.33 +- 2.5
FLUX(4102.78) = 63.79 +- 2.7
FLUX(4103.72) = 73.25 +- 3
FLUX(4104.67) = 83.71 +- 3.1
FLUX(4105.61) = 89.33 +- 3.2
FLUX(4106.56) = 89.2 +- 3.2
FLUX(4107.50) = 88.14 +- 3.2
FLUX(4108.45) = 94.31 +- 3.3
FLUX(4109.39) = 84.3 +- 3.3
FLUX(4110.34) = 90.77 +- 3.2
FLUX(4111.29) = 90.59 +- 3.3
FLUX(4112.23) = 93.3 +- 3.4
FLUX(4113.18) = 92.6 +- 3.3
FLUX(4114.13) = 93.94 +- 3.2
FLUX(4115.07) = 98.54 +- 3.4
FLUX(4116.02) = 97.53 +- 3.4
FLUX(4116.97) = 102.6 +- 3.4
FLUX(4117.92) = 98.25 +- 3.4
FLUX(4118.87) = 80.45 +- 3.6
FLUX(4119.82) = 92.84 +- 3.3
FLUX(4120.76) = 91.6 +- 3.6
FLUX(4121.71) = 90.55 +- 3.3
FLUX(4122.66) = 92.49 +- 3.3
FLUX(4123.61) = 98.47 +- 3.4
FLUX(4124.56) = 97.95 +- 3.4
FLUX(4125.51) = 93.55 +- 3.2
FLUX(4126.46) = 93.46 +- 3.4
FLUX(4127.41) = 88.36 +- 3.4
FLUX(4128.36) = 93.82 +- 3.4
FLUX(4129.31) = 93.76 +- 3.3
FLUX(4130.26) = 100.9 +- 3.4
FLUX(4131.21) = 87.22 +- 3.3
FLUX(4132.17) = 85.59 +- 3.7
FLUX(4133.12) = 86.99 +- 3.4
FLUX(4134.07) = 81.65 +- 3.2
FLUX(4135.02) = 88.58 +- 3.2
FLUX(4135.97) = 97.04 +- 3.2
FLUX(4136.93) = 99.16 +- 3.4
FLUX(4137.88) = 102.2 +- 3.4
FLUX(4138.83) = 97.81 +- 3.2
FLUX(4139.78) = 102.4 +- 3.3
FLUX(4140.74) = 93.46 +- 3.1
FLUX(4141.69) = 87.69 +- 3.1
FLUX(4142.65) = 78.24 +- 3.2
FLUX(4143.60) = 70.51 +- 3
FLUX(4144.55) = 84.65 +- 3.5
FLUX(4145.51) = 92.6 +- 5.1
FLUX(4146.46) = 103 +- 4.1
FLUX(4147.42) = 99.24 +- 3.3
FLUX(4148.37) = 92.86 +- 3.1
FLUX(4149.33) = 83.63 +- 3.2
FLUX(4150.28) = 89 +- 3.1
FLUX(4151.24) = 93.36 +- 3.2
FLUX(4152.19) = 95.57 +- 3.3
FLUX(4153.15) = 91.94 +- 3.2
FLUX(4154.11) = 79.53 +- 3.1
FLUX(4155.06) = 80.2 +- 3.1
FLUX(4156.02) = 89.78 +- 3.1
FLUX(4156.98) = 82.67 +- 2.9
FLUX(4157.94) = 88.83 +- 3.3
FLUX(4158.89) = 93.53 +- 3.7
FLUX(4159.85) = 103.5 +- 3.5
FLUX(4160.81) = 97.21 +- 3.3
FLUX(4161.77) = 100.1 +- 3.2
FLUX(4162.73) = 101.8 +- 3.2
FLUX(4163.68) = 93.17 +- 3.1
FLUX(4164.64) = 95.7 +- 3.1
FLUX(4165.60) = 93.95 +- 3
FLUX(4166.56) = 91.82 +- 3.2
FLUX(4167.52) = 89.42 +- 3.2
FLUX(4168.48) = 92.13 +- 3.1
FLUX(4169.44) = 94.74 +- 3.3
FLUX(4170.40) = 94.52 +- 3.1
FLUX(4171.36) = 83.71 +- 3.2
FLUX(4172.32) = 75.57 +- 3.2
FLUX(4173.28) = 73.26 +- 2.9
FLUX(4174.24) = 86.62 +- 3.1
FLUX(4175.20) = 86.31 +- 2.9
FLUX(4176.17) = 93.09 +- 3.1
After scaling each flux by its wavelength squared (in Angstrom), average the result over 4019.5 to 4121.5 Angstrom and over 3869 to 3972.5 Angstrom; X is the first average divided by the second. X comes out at 1.67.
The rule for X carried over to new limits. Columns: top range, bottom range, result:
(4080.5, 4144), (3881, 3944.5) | 1.79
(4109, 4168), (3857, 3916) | 1.62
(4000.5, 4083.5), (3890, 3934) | 1.55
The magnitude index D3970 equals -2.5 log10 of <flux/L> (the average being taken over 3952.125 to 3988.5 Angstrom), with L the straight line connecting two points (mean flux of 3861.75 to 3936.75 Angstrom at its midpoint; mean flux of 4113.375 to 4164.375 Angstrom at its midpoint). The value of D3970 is 0.17 mag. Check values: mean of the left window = 59.3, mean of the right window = 92.4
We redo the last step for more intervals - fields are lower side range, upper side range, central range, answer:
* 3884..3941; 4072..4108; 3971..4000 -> -0.12 mag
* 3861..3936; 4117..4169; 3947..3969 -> 0.18 mag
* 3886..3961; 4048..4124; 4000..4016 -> -0.19 mag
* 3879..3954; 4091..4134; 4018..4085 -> -0.10 mag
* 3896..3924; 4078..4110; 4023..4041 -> -0.10 mag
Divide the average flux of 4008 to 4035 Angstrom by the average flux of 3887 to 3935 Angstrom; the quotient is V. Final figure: 1.54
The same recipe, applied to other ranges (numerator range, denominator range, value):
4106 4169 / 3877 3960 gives 1.59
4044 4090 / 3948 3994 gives 1.33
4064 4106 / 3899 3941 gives 1.57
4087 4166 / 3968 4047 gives 1.13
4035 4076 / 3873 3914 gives 1.32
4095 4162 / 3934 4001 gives 1.44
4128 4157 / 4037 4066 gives 1.07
